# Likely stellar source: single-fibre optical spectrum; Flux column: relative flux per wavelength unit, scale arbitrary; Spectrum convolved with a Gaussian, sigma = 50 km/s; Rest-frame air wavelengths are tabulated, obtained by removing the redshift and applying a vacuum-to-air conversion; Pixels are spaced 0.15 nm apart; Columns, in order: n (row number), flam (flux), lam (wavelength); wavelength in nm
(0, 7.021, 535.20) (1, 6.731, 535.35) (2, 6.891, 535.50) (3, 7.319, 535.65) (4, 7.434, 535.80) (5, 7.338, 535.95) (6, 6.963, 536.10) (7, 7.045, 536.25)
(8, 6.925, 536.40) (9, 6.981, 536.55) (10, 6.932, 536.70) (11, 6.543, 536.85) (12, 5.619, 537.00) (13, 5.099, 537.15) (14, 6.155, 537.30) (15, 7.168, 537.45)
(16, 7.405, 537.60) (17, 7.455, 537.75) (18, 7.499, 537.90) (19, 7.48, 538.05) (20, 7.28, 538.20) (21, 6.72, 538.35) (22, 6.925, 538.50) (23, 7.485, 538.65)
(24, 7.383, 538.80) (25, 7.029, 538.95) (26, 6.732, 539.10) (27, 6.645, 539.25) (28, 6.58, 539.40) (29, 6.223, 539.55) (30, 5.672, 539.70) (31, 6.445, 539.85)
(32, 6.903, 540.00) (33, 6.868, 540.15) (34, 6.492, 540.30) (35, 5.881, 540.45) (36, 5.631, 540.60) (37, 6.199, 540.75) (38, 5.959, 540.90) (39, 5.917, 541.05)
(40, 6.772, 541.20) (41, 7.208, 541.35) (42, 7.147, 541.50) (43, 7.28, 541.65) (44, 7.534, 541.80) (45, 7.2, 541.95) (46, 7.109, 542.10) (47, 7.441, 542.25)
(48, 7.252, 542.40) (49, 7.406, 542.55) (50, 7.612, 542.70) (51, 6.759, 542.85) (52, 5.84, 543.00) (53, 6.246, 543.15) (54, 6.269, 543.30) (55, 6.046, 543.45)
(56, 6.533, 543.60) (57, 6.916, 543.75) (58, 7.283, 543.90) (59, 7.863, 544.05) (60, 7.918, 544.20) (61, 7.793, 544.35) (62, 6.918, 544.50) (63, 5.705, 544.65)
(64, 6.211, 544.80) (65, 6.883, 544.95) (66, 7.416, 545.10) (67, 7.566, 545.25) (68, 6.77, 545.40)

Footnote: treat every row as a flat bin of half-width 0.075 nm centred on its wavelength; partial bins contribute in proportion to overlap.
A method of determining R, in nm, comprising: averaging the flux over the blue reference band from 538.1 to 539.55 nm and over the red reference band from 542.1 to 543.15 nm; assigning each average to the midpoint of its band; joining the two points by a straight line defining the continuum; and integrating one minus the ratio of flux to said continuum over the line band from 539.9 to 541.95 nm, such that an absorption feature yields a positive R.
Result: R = 0.10 nm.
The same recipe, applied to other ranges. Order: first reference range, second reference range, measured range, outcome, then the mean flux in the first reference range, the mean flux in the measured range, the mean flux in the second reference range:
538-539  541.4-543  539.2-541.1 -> 0.25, 7.18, 6.26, 7.21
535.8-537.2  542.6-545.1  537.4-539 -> -0.13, 6.68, 7.26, 6.82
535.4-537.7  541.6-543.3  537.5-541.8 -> 0.09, 6.79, 6.77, 7.02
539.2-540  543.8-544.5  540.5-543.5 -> 0.12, 6.36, 6.74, 7.6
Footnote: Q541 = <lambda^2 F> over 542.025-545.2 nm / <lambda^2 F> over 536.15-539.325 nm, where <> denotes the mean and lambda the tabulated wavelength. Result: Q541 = 1.0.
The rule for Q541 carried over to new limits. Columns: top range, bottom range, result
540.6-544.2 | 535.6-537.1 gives 1.02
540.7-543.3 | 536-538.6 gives 1.02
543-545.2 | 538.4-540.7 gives 1.05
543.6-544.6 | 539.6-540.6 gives 1.18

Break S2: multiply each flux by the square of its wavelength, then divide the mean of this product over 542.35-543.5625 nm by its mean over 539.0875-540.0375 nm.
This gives 1.05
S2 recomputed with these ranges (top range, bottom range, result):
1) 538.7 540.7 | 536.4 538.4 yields 0.96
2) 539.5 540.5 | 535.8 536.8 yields 0.92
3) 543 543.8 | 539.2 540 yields 1.01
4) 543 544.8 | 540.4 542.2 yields 1.03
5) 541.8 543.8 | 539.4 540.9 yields 1.10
